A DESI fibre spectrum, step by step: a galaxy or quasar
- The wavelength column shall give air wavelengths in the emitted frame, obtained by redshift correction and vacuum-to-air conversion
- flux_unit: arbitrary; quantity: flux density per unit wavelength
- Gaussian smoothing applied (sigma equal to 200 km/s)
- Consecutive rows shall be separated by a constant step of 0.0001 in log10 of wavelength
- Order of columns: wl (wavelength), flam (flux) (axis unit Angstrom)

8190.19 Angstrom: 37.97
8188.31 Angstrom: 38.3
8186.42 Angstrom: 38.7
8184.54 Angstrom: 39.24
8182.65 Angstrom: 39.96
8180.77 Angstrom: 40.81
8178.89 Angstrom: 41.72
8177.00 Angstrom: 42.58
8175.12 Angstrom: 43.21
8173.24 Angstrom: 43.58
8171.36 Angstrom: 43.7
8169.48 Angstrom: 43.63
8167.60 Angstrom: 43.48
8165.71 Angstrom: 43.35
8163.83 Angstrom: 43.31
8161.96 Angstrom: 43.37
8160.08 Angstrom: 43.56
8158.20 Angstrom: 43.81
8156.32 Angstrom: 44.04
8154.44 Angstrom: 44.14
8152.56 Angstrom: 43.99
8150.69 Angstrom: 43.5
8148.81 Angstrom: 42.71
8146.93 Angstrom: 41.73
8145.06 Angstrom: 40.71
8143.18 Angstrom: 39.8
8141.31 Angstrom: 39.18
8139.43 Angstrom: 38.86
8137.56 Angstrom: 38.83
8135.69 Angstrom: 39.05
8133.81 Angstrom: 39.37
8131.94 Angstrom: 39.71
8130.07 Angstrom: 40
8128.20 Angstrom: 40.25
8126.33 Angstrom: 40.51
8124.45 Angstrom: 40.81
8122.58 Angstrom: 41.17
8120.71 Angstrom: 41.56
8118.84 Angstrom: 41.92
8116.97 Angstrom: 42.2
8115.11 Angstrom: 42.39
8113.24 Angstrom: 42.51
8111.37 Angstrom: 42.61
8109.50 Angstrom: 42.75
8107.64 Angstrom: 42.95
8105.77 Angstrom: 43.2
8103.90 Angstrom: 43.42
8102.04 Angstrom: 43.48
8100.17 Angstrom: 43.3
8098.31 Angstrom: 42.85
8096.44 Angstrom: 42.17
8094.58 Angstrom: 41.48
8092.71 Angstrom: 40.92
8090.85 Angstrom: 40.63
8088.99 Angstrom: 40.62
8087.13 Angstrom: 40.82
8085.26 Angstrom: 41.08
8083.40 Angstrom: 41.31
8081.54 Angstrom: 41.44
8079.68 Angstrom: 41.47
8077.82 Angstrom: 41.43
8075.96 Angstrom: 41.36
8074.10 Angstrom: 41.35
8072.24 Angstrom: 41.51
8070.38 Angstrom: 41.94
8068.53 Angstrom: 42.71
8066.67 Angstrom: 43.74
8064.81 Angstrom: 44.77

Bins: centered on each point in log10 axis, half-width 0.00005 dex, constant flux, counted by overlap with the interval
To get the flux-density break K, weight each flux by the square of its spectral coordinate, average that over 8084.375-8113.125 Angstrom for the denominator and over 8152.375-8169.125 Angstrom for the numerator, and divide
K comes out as 1.1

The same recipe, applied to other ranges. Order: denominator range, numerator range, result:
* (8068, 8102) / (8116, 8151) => 0.99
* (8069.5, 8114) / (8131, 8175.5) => 1.02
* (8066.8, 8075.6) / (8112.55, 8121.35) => 1.01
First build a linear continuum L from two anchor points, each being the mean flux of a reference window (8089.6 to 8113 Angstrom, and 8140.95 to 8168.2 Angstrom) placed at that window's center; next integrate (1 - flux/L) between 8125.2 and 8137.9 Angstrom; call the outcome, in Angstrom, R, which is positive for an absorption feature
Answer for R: 0.87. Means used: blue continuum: 42.5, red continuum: 42.8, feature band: 39.7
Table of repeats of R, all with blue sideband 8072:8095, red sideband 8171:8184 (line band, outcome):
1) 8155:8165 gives -0.4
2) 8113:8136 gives 0.4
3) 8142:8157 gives -0.3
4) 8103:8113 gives -0.4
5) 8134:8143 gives 0.6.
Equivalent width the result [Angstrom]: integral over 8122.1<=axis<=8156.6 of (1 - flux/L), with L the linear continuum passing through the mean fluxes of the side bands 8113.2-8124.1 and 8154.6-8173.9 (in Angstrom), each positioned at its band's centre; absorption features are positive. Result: 1.4 Angstrom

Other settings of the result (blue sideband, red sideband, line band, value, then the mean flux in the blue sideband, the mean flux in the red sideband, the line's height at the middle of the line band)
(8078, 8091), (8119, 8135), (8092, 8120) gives -1.2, 41.1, 40.5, 40.8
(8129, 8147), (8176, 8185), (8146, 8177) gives -2.3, 39.6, 41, 40.4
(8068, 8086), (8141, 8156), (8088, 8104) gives -0.1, 41.6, 42.2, 41.7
